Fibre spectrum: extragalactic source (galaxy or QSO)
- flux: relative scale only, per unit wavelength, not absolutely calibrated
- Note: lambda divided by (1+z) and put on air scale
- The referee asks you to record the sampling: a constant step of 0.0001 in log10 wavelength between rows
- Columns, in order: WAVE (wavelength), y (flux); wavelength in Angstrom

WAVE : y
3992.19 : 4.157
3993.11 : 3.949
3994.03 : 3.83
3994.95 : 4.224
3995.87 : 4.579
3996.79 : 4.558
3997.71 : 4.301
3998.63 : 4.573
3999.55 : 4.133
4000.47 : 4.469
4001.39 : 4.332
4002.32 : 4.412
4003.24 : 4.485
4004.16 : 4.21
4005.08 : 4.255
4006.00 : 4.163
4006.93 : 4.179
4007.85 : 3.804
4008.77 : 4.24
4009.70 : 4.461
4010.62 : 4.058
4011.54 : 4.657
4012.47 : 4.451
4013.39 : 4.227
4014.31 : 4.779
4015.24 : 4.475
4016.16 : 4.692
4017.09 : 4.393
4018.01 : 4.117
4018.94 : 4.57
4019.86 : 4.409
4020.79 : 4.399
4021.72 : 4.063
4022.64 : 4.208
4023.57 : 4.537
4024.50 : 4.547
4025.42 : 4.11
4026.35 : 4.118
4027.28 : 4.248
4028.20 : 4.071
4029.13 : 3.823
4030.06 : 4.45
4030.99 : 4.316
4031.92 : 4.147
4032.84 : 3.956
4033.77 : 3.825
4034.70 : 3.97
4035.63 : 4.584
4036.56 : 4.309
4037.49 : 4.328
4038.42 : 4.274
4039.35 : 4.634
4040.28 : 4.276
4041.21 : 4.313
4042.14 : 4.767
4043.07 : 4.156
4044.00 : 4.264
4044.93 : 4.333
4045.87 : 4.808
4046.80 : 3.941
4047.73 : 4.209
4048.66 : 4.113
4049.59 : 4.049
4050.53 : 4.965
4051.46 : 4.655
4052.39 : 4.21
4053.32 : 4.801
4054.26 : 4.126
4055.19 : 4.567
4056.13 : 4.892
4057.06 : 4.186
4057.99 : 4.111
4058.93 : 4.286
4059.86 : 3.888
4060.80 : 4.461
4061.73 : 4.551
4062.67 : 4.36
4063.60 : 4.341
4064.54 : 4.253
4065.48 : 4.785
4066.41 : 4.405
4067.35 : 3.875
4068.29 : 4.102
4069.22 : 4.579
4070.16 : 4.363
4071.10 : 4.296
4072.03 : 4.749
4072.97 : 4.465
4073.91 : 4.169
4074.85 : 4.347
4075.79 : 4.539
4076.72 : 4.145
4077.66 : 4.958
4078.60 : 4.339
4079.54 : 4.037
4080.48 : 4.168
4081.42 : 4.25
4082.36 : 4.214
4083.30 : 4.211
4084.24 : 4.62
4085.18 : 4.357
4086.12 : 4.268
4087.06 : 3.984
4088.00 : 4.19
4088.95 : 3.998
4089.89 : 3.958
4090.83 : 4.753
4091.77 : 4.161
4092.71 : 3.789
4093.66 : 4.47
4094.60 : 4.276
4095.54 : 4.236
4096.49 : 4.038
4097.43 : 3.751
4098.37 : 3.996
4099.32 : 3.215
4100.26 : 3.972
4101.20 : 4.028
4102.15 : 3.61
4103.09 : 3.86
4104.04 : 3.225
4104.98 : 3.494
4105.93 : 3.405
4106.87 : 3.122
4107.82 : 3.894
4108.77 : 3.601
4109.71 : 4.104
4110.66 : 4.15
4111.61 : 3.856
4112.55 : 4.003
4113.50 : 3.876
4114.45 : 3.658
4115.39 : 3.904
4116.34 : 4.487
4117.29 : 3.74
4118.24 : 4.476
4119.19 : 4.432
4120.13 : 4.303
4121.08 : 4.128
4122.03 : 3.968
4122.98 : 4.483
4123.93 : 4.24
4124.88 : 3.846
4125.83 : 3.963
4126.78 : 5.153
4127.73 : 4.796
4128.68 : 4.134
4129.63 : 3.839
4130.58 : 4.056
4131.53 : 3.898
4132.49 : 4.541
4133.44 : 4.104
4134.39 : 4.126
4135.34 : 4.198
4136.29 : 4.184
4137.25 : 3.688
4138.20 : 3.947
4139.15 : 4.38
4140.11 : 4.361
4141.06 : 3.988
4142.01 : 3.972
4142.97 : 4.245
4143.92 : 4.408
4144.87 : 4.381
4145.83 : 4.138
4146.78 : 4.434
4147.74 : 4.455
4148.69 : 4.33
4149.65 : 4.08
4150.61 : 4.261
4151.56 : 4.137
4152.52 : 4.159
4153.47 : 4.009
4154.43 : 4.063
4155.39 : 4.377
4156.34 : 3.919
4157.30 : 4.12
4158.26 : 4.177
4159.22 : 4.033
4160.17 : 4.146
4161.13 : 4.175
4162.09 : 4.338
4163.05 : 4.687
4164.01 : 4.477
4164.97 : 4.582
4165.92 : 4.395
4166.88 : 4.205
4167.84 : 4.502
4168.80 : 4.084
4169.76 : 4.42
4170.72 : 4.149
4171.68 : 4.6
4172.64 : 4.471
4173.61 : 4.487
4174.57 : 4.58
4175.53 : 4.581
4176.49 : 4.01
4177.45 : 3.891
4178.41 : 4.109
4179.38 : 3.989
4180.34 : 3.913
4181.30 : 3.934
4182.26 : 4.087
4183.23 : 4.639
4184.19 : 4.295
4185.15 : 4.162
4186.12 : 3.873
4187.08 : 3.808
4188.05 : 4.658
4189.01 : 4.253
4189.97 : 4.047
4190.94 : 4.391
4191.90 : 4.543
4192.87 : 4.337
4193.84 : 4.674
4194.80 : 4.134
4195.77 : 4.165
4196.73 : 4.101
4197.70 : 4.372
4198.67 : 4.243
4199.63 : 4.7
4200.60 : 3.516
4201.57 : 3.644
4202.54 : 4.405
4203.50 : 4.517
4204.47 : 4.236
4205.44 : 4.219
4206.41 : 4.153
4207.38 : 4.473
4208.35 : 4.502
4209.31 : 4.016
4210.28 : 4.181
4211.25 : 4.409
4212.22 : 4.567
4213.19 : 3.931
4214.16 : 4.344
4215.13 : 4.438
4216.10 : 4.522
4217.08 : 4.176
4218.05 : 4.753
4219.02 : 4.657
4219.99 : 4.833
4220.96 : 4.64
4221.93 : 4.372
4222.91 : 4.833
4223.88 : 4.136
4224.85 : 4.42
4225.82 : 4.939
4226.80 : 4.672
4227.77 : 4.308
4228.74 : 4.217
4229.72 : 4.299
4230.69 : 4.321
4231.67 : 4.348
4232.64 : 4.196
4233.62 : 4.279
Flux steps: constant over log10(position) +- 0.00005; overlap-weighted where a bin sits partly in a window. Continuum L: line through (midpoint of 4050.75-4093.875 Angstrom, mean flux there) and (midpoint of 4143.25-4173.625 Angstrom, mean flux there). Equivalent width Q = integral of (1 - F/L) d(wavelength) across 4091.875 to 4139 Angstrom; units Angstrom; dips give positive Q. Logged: 3.3 Angstrom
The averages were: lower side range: 4.33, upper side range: 4.28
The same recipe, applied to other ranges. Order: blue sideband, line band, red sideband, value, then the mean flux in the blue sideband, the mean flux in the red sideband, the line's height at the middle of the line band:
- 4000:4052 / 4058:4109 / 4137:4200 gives 1.8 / 4.31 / 4.25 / 4.29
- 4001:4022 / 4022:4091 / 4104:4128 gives -1.8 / 4.34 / 4.02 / 4.2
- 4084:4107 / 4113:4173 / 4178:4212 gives -2.0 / 3.96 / 4.22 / 4.08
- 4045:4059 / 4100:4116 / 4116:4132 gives 1.9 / 4.39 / 4.23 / 4.27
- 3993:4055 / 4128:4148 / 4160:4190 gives 0.5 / 4.32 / 4.27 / 4.28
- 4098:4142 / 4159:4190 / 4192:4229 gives -0.3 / 4.01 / 4.36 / 4.22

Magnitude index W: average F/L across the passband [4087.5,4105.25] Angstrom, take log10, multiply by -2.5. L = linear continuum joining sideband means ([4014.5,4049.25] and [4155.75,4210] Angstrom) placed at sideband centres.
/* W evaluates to 0.09 mag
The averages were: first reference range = 4.29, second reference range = 4.25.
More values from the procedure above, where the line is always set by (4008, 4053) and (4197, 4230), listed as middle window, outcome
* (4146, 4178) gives 0.019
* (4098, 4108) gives 0.201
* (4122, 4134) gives 0.027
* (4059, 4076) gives -0.007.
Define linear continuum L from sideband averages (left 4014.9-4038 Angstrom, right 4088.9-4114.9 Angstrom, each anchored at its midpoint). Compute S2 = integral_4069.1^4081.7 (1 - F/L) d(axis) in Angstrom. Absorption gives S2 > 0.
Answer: -1.2 Angstrom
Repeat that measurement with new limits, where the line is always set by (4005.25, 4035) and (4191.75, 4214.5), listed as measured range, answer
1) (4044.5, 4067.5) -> -0.59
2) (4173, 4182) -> 0.20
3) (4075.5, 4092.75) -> -0.02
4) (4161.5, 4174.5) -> -0.48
